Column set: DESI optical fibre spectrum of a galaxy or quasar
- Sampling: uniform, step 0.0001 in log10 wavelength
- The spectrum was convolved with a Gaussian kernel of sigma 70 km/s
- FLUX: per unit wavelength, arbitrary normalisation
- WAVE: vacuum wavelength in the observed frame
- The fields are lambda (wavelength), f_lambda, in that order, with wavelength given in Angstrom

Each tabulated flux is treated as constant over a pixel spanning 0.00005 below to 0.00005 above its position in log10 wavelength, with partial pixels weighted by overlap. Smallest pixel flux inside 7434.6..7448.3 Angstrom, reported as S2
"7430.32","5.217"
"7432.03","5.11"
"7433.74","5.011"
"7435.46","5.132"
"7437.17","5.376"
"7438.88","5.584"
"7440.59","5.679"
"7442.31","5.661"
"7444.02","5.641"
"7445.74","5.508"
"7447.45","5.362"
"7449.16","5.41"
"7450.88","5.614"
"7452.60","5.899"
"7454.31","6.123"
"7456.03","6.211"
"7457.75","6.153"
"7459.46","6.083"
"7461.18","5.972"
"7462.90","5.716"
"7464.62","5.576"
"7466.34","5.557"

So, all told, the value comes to 5.132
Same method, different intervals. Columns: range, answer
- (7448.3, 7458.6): 5.41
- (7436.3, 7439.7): 5.376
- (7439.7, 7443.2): 5.661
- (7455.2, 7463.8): 5.716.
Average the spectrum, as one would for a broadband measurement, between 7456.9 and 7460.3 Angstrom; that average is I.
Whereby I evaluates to 6.13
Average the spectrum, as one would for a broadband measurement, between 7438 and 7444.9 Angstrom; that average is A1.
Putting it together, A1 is 5.64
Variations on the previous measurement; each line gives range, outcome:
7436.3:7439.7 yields 5.49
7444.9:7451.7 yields 5.48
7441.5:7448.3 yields 5.54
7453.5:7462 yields 6.11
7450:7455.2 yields 5.87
